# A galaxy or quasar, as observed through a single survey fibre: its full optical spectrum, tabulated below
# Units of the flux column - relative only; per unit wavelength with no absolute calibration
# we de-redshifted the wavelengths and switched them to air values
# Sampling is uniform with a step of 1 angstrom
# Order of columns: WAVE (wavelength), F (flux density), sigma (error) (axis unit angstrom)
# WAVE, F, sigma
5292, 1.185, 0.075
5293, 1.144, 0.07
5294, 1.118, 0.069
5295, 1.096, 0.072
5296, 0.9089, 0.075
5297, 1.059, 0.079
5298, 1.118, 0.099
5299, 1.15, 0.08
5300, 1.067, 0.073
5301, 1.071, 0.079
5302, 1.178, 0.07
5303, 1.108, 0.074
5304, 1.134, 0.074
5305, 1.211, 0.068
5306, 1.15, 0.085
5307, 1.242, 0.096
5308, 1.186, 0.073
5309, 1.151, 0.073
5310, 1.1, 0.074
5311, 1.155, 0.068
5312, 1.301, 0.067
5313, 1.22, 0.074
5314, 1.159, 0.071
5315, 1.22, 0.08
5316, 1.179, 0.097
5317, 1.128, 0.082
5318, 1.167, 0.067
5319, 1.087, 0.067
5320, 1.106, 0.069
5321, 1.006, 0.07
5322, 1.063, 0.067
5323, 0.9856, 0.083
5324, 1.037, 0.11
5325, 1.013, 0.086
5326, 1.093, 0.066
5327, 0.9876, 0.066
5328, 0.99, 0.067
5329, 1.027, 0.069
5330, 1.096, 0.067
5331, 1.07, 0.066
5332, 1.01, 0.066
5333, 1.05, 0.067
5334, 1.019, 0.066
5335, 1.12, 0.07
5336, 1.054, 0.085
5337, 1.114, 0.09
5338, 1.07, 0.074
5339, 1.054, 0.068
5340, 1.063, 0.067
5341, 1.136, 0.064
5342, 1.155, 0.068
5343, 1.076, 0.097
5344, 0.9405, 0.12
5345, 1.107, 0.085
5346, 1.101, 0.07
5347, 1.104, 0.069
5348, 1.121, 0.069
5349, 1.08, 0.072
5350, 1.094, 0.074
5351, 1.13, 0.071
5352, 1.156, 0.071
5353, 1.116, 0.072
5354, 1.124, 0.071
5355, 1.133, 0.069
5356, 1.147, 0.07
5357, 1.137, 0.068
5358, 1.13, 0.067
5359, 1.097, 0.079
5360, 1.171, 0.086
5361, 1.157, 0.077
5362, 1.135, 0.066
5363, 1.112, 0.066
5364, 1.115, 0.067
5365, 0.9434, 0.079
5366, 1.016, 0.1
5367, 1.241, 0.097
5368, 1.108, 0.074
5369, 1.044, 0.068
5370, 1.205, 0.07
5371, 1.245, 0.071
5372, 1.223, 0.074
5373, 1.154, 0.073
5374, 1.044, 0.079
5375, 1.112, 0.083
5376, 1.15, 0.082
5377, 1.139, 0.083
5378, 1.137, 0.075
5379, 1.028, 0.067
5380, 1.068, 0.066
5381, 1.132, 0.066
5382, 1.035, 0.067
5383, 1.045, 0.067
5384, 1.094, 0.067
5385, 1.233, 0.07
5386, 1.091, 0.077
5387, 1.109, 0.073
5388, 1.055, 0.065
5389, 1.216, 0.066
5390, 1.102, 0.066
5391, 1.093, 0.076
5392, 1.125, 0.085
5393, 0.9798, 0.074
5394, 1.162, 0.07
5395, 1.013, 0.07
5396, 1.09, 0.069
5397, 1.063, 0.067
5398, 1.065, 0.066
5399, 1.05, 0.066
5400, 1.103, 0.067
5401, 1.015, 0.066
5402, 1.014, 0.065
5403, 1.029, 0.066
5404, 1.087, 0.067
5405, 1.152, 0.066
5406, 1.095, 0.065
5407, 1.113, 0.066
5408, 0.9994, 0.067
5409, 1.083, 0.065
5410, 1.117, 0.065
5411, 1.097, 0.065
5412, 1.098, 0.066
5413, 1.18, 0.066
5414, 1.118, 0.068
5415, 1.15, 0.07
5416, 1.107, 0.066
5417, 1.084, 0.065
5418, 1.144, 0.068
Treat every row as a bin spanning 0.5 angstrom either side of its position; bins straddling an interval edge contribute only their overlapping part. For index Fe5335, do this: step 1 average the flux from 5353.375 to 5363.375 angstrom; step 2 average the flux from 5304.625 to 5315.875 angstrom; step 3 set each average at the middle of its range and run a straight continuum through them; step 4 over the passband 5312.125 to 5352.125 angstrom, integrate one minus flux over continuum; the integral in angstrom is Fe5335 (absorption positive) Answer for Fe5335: 2.70 angstrom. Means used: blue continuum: 1.19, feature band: 1.09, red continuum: 1.13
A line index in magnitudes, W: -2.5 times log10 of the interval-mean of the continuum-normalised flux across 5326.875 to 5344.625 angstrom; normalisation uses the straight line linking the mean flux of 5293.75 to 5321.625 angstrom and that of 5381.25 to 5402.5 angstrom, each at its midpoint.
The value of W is 0.06 mag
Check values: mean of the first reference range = 1.13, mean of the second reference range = 1.08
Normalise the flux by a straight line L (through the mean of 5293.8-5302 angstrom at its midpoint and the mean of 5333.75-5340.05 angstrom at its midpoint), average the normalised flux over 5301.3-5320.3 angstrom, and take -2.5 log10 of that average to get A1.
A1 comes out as -0.09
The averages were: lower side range 1.08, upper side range 1.07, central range 1.17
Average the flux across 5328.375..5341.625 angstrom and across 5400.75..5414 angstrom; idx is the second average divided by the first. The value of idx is 1.02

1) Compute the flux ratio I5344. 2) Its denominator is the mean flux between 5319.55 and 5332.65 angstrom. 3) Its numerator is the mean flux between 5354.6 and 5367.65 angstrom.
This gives 1.08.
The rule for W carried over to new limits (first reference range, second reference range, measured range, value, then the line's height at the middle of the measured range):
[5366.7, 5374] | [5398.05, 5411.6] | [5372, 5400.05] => 0.02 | 1.12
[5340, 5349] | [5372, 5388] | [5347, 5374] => -0.03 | 1.1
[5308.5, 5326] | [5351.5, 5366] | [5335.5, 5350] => 0.03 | 1.12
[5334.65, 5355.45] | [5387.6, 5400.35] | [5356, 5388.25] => -0.03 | 1.09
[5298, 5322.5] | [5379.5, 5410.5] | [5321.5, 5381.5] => 0.02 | 1.12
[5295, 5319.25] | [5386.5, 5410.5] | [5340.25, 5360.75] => 0.00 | 1.11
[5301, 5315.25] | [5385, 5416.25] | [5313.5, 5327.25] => 0.07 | 1.16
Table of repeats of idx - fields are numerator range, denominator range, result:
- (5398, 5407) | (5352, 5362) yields 0.94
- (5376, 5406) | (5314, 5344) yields 1.01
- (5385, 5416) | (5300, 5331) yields 0.98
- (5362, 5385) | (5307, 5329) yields 1.00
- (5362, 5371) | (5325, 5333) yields 1.07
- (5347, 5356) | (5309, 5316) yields 0.94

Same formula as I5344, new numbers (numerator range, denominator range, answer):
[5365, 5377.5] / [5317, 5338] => 1.07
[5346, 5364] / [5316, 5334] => 1.07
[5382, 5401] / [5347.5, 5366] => 0.98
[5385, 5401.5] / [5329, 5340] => 1.02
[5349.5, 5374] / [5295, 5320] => 0.99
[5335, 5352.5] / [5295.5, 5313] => 0.96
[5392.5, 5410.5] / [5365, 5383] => 0.96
